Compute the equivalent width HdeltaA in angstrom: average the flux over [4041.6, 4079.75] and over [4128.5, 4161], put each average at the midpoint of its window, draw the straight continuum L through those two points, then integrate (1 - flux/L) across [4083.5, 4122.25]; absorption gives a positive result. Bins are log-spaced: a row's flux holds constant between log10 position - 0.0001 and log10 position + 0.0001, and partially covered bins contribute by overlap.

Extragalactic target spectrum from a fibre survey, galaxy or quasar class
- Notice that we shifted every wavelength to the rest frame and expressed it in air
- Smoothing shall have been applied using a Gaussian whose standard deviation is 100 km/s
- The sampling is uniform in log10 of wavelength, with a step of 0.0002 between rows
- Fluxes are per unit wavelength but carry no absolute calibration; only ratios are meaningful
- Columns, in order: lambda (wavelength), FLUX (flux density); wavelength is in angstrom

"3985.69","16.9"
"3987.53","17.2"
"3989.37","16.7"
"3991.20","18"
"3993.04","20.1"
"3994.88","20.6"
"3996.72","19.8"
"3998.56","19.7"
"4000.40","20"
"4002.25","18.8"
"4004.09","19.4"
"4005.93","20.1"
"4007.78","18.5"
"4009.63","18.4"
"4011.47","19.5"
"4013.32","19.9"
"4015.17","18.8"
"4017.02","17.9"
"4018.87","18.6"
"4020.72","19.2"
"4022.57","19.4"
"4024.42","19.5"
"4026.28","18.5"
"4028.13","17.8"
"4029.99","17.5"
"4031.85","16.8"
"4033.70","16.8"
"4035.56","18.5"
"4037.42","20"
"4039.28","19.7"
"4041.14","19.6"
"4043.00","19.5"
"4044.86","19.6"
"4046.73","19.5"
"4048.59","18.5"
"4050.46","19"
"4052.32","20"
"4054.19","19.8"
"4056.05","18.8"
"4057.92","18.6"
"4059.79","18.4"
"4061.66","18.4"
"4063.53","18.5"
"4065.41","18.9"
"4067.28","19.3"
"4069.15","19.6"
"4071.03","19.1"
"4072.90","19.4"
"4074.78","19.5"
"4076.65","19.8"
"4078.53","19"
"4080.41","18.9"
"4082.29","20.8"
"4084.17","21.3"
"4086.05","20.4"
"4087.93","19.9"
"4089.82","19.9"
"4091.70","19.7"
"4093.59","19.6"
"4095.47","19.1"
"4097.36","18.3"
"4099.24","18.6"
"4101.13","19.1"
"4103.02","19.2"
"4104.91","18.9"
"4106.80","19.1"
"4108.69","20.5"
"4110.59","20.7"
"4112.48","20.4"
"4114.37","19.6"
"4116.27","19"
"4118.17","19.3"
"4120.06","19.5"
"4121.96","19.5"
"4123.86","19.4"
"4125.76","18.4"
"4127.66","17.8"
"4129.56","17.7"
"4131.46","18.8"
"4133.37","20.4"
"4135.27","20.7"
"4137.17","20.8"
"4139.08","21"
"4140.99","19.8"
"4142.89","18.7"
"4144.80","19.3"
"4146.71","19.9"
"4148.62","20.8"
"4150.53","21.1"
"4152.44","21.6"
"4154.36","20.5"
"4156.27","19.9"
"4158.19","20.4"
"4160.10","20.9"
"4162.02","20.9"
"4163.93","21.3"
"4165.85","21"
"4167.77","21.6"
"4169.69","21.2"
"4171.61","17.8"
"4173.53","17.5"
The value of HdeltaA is 0.1 angstrom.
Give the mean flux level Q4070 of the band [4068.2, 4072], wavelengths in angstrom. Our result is 19.4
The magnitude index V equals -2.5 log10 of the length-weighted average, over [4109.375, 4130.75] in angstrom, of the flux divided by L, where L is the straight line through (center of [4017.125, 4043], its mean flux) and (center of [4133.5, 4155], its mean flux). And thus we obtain 0.04 mag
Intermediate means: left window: 18.6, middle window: 19.2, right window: 20.4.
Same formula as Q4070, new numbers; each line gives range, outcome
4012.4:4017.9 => 18.9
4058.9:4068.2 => 18.7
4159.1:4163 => 20.9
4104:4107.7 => 19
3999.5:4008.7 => 19.3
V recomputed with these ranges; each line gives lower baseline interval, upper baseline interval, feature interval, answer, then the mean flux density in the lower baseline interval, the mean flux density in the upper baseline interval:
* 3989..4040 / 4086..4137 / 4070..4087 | -0.03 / 18.9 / 19.4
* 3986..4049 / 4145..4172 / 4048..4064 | 0.03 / 18.9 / 20.7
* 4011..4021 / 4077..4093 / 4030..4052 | 0.03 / 18.9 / 20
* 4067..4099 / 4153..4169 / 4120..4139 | 0.05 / 19.6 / 20.8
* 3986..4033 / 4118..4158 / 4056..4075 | 0.02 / 18.8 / 19.8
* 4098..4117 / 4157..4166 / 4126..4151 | 0.03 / 19.5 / 20.9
